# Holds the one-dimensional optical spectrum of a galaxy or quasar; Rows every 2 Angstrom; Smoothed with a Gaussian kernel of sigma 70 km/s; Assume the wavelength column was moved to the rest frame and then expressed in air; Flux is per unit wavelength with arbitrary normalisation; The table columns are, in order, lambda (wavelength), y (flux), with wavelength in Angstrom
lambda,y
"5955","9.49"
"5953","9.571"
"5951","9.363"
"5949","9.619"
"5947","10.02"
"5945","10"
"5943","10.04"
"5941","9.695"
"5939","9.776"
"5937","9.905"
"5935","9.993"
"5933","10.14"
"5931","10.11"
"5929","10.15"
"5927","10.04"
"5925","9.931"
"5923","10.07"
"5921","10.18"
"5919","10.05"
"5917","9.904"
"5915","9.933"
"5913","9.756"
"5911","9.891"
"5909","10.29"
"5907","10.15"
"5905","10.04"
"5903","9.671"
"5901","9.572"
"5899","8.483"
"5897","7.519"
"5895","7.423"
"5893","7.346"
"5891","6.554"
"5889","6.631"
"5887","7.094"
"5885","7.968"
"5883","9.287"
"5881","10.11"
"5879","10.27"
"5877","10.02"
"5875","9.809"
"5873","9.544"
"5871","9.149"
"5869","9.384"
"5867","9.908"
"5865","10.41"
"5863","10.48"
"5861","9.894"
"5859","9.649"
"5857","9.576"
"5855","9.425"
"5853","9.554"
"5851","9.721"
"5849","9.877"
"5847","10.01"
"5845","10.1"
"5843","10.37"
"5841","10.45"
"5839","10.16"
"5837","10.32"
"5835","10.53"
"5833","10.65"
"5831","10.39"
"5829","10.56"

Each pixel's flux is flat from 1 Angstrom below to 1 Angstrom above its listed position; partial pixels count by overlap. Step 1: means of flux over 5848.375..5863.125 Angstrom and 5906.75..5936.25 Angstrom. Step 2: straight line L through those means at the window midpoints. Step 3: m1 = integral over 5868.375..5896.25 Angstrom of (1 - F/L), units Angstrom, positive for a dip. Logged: 3.5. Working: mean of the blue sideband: 9.73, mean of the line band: 8.59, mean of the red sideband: 10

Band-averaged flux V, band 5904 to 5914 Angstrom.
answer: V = 10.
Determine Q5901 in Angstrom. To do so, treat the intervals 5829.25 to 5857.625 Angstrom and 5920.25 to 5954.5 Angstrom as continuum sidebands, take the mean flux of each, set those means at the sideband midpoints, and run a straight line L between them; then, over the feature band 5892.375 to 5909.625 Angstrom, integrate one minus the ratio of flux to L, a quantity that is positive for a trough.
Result 1.8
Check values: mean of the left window 10.1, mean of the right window 9.91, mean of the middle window 8.95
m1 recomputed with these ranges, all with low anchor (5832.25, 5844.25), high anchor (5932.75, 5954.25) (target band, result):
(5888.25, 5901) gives 3.2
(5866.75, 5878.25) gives 0.7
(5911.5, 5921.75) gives 0.0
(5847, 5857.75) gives 0.7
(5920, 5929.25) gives -0.1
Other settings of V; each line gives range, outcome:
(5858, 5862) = 9.77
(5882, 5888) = 8.12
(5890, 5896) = 7.11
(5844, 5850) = 10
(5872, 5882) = 9.95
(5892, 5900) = 7.69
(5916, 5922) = 10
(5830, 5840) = 10.4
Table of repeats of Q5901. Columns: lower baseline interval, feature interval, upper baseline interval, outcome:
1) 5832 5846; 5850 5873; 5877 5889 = -0.4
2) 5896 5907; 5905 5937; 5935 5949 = -1.8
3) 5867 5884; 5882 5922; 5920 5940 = 4.0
